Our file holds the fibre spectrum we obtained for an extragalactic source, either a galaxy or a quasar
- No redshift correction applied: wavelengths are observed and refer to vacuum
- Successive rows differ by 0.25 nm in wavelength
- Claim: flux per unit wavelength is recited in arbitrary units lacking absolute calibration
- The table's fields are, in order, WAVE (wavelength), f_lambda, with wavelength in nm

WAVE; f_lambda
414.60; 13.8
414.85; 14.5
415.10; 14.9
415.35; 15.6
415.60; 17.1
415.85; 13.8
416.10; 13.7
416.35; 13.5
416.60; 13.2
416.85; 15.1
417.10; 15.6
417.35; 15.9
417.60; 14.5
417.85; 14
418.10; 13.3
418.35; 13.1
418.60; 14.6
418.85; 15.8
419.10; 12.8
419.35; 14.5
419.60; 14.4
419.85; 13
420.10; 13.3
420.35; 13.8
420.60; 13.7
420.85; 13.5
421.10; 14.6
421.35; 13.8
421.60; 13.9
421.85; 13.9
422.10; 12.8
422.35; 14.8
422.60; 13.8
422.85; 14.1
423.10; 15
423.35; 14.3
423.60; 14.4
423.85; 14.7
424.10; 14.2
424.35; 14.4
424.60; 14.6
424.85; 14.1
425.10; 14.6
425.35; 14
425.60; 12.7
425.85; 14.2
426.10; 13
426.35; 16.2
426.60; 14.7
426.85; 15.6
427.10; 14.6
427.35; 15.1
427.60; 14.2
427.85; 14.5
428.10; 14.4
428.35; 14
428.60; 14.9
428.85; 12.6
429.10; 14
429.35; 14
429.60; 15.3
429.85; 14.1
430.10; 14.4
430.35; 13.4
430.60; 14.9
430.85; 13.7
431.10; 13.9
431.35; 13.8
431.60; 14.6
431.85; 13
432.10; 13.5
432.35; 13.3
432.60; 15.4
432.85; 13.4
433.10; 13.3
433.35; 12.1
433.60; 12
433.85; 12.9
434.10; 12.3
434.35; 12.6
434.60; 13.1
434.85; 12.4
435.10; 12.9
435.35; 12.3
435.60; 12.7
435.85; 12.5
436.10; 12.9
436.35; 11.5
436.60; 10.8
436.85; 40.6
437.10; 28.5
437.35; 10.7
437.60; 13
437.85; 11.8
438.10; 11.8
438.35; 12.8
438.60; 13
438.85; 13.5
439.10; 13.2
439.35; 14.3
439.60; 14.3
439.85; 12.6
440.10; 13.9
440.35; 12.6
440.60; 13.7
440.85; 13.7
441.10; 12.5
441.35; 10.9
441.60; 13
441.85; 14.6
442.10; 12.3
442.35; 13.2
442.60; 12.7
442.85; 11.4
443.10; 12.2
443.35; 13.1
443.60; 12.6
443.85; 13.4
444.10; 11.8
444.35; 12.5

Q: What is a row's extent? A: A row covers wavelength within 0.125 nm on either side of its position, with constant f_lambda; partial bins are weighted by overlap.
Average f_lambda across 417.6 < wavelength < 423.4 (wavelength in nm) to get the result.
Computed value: 14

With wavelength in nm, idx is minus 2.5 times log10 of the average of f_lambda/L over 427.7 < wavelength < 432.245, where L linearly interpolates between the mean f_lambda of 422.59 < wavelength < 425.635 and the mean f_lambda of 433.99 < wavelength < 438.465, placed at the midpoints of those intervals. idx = 0.03 mag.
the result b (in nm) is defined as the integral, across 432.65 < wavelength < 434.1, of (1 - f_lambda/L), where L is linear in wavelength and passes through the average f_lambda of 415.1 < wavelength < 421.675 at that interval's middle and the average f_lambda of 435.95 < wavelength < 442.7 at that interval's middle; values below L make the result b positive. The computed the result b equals 0.15 nm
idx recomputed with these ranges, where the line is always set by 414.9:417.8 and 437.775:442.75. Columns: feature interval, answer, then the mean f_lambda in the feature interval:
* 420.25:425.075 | 0.01 mag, 14.1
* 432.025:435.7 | 0.05 mag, 12.9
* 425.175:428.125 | -0.03 mag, 14.4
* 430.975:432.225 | -0.01 mag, 13.8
